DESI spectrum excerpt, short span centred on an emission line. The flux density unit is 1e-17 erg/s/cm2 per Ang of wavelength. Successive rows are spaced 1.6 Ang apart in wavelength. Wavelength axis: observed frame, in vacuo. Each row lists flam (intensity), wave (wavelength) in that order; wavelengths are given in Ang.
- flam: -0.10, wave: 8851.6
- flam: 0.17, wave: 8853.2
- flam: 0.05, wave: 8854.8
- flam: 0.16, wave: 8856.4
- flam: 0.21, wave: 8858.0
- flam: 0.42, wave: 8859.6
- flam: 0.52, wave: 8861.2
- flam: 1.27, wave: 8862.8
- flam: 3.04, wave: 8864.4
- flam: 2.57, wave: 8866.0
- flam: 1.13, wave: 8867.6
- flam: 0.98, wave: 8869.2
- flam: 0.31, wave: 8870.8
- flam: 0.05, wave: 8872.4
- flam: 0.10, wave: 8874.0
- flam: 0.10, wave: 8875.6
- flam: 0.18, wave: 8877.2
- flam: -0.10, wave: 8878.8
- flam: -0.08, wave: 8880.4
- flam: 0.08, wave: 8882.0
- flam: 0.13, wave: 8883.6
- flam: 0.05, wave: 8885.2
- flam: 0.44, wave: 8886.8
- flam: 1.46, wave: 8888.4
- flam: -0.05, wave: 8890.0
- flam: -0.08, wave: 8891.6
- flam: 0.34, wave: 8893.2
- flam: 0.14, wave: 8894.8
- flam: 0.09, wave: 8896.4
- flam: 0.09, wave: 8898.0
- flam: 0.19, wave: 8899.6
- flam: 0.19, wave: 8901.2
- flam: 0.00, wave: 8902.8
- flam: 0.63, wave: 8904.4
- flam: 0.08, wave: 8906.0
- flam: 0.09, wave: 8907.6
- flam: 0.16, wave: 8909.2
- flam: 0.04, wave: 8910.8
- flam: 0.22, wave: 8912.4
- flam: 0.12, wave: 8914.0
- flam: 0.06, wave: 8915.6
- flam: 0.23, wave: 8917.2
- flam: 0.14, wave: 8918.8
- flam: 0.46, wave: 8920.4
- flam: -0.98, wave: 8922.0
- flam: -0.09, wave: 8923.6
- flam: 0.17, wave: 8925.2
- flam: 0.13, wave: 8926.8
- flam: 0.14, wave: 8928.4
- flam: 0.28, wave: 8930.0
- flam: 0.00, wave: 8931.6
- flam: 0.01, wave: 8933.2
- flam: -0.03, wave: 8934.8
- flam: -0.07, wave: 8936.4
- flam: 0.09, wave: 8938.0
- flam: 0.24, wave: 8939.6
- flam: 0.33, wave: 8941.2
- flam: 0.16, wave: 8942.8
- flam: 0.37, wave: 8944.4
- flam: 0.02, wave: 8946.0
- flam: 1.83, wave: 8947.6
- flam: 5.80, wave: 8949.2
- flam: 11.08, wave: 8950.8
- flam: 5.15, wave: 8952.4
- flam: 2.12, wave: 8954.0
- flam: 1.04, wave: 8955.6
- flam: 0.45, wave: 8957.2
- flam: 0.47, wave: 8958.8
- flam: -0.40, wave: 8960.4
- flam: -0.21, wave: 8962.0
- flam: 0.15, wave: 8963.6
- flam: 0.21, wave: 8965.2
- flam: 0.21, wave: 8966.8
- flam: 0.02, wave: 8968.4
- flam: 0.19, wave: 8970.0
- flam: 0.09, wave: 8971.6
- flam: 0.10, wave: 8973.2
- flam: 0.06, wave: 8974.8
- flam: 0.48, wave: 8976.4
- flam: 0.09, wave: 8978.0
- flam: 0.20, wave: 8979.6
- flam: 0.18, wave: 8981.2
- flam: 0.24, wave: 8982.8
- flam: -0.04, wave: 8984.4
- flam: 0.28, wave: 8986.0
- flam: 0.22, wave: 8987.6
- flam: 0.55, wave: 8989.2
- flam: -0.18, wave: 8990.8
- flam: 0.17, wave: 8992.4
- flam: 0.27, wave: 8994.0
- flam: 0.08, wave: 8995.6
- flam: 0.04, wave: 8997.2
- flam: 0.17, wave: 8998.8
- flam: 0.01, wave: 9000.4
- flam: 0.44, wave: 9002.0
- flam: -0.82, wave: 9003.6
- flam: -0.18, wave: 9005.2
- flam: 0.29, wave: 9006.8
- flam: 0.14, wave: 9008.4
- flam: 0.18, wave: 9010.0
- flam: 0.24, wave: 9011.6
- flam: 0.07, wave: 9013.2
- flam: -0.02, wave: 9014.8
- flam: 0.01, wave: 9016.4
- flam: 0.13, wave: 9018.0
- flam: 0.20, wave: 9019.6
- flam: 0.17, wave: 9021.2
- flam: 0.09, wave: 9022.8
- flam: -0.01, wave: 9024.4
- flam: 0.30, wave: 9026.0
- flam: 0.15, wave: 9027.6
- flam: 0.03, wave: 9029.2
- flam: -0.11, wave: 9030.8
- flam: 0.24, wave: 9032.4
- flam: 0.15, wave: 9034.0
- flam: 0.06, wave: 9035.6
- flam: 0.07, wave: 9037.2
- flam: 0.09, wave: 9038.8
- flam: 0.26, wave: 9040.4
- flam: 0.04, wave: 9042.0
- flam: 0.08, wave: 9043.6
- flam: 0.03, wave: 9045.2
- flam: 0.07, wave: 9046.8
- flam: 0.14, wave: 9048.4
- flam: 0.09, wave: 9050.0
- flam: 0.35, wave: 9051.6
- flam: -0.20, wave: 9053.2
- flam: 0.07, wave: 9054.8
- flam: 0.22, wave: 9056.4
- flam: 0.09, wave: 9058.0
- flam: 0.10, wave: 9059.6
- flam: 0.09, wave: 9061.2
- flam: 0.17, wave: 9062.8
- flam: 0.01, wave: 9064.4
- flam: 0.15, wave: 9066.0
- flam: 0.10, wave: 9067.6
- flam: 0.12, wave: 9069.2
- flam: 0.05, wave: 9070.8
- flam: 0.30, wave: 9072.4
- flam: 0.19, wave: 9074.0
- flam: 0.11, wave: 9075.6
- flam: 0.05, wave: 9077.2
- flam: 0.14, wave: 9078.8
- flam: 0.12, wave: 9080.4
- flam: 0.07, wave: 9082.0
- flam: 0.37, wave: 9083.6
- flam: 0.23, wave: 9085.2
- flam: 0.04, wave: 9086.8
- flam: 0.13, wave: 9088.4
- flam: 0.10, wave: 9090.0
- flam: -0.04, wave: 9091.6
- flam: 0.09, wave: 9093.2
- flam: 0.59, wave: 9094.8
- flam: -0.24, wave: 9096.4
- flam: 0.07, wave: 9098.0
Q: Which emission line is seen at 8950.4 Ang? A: [O III]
